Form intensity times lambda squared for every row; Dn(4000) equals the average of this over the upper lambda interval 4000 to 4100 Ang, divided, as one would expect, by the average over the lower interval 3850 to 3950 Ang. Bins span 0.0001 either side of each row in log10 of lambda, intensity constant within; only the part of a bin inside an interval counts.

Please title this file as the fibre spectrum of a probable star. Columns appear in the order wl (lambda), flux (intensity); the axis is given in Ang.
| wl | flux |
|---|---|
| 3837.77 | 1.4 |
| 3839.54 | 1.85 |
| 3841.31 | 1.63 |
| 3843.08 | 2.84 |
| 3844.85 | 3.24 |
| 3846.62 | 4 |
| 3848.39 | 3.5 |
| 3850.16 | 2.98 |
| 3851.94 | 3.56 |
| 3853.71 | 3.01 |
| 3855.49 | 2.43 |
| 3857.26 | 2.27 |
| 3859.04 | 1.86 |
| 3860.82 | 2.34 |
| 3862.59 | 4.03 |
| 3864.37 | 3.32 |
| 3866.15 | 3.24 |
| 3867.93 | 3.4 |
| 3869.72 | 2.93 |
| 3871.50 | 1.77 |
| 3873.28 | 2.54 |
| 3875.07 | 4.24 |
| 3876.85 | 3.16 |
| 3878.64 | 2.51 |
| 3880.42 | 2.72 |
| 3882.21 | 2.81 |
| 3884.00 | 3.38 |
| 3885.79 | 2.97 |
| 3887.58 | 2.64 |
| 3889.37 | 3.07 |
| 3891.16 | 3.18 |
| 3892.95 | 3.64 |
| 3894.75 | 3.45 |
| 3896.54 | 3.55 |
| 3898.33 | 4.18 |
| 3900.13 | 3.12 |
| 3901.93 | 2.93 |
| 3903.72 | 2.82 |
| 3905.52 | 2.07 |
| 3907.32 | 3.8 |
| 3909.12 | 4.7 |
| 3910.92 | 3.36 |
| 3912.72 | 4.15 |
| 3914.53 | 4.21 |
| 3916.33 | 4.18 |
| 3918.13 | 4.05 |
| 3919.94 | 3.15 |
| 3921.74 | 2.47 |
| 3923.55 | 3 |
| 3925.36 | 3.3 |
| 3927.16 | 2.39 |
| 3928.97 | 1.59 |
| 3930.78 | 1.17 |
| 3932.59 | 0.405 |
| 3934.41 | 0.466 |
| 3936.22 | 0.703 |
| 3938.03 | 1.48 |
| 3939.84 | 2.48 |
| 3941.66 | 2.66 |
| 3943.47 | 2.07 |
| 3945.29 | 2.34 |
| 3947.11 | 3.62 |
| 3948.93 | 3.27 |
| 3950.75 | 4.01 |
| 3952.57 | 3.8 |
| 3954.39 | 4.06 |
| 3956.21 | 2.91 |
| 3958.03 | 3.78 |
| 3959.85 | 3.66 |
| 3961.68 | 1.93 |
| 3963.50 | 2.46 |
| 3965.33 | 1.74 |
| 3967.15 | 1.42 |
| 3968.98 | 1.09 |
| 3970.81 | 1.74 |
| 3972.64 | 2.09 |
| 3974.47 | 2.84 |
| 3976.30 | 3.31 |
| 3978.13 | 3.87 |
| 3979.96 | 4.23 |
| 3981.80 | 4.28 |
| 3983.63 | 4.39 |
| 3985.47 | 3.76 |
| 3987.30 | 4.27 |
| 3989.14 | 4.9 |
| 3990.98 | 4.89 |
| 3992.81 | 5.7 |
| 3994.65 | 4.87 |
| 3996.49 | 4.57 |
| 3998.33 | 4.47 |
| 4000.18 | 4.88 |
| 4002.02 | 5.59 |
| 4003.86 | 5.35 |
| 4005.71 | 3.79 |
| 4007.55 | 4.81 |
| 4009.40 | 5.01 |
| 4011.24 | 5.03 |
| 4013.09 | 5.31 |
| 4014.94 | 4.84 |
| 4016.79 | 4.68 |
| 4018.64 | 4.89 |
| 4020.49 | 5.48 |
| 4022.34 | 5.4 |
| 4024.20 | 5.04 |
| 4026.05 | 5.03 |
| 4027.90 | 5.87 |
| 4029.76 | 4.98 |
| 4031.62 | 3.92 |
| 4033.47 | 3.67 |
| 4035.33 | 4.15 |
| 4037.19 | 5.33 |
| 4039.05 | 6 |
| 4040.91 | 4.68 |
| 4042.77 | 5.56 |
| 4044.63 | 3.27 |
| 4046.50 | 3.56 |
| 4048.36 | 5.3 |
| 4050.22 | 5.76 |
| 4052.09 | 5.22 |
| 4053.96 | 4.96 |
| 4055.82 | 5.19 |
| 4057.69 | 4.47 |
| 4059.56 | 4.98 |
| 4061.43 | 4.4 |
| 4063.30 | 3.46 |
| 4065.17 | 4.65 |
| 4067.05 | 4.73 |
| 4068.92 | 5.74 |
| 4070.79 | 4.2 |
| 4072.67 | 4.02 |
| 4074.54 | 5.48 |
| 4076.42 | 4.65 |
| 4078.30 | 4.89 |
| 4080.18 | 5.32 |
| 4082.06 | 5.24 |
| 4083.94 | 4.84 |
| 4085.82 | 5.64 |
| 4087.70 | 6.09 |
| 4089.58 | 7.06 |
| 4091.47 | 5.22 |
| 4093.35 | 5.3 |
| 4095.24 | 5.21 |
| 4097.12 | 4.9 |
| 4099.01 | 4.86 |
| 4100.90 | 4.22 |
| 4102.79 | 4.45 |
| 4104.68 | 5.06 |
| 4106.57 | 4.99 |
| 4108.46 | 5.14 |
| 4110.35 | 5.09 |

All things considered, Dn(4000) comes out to 1.9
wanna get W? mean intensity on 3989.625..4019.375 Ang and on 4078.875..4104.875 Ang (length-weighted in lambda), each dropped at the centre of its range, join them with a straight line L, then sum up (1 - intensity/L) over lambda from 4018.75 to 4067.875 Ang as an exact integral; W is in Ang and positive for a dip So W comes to 2.42 Ang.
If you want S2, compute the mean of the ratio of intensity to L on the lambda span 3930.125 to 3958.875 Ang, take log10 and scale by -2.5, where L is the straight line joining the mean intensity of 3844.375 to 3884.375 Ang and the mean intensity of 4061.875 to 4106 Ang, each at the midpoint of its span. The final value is 0.46 mag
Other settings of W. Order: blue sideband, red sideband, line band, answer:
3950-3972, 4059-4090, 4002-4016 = -4.80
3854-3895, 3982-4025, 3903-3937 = 7.86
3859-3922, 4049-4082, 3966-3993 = 4.22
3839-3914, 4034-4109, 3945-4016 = 4.75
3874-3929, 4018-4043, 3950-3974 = 8.22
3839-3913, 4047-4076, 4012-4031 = -2.96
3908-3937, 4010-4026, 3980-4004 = -1.52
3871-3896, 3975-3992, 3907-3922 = -2.01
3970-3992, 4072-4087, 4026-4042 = -1.46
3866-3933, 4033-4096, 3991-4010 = -3.04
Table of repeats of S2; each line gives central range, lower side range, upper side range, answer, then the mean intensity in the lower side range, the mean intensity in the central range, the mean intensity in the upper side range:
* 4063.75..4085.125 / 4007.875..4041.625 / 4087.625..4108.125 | 0.05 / 4.96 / 4.86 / 5.17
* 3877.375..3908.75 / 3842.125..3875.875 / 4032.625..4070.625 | 0.06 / 3.02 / 3.14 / 4.75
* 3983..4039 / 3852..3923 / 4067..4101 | -0.10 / 3.18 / 4.85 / 5.17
